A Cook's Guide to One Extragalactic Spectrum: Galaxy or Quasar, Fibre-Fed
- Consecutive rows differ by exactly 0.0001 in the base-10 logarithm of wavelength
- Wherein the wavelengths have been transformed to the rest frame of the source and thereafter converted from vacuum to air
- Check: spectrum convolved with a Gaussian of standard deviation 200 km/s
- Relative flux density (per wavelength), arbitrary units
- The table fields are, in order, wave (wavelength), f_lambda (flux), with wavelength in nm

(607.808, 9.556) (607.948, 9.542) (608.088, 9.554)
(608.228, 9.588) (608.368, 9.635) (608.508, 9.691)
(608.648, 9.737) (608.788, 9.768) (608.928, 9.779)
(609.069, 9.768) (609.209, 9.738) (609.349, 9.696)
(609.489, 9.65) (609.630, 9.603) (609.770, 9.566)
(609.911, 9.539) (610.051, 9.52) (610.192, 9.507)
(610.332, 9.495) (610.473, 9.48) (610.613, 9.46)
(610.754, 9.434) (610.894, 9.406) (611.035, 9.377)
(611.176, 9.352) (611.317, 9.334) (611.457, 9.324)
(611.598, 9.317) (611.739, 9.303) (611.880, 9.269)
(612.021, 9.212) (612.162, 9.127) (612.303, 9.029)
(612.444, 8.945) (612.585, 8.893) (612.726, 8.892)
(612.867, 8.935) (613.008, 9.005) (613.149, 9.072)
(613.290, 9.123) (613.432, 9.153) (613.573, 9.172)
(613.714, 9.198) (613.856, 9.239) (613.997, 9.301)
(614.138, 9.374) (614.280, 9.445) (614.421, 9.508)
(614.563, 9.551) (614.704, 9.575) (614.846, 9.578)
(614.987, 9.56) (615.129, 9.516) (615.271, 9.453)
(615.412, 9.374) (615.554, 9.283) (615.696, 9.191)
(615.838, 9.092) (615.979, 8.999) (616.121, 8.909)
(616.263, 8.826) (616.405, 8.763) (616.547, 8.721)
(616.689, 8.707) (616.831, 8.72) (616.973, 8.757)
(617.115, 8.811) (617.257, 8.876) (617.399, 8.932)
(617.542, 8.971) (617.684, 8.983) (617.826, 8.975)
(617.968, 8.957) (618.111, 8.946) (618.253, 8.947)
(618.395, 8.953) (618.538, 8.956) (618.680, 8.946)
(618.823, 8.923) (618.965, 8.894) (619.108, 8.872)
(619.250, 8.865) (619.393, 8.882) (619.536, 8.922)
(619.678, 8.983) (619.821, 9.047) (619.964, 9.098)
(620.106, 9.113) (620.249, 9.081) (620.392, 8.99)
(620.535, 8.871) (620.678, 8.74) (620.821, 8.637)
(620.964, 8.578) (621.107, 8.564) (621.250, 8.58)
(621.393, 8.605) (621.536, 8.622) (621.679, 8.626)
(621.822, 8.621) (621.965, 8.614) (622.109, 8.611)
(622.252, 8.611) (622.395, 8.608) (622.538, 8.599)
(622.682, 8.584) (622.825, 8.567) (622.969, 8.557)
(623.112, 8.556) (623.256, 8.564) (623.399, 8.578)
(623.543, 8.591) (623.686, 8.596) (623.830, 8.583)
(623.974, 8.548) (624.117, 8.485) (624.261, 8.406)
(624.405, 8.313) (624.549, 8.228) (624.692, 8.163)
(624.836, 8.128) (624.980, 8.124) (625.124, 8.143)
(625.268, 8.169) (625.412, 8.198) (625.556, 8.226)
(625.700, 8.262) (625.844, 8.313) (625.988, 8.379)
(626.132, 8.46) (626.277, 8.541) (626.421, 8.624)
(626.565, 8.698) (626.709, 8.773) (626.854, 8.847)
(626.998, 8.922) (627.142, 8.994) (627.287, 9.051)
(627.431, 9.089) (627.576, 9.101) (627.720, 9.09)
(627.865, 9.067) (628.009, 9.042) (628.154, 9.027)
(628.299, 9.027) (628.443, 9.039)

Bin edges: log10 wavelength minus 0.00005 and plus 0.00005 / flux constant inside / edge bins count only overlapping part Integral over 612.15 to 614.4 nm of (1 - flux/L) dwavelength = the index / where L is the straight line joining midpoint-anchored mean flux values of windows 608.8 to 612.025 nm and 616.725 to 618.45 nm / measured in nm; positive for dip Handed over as 0.03 nm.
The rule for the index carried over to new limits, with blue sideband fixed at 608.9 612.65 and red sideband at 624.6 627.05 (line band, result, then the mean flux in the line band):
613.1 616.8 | -0.034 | 9.21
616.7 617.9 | 0.014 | 8.87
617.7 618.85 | -0.006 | 8.95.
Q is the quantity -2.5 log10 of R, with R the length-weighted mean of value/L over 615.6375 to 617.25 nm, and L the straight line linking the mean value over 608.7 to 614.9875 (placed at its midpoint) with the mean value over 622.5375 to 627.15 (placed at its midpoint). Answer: 0.02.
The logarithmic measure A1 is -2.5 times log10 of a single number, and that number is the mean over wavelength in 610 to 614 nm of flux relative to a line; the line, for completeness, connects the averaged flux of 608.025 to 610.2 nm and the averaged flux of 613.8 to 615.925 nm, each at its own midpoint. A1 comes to 0.03 mag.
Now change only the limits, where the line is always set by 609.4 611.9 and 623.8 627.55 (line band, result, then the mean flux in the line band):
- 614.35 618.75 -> 0.000 mag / 9.08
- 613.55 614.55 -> -0.013 mag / 9.34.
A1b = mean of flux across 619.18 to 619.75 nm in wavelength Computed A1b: 8.91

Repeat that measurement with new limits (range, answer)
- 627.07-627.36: 9.02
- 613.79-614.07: 9.3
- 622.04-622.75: 8.61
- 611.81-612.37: 9.16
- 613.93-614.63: 9.43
